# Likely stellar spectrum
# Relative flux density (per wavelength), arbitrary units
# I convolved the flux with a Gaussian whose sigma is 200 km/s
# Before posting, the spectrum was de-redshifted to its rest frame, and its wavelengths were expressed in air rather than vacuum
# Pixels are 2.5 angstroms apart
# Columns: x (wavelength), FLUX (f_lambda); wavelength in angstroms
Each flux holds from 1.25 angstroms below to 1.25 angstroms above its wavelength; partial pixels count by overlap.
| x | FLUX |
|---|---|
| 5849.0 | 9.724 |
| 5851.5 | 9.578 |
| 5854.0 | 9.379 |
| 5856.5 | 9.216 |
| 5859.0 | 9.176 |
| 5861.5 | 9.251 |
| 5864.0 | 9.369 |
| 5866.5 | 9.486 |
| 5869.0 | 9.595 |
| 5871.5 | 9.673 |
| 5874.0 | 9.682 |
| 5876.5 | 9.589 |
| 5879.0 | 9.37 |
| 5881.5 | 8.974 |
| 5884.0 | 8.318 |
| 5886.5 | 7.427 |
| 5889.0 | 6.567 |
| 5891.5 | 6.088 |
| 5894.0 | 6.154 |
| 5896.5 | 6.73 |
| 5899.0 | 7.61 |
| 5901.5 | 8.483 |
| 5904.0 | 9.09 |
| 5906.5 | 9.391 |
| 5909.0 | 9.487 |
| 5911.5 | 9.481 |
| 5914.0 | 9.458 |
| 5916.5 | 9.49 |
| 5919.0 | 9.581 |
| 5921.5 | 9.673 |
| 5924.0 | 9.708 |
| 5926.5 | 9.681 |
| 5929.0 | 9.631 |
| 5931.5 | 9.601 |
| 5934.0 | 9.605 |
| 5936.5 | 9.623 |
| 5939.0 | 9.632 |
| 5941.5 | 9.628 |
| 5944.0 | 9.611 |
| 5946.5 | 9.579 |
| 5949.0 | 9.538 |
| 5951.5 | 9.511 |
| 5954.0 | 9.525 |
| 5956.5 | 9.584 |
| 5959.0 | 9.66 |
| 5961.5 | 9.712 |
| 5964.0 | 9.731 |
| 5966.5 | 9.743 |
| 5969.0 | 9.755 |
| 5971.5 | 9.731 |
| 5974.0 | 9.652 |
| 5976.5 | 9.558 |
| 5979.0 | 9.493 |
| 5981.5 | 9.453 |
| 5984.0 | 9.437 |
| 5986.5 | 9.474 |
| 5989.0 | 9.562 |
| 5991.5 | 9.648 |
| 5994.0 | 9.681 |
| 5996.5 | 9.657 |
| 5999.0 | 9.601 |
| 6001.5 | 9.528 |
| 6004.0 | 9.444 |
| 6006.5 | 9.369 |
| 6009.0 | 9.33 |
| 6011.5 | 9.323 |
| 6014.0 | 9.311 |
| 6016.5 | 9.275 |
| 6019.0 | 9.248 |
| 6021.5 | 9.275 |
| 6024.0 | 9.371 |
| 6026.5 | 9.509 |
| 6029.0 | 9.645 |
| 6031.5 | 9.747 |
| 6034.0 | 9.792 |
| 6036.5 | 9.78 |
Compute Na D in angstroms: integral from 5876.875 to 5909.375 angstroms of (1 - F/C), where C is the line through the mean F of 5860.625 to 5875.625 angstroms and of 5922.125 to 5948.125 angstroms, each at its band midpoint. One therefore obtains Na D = 5.4 angstroms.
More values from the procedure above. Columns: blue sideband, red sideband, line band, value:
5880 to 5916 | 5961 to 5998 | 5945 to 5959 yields -0.7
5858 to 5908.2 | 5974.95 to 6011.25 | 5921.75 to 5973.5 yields -3.1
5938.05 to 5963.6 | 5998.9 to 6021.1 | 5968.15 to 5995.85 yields -0.3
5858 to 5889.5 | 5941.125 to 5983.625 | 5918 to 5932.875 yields -0.5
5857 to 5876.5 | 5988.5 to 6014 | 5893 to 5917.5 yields 2.4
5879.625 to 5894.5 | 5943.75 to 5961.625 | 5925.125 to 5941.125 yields -1.3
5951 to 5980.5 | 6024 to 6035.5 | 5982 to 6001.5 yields 0.1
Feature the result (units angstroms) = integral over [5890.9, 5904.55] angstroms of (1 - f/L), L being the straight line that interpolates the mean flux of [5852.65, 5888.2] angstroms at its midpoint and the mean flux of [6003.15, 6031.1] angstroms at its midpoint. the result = 2.76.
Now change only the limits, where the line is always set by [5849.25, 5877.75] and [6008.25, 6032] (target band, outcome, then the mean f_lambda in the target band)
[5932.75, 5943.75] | -0.2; 9.62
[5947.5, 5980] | -0.7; 9.63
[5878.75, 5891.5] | 2.2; 7.83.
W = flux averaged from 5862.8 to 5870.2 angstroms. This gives 9.48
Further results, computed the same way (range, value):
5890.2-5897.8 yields 6.33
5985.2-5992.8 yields 9.56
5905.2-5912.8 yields 9.45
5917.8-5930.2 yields 9.66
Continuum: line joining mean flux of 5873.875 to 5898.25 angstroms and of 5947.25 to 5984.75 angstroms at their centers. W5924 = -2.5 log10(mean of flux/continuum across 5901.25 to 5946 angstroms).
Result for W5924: -0.10 mag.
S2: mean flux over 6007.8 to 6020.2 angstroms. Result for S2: 9.3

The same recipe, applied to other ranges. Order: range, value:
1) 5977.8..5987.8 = 9.46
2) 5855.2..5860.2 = 9.2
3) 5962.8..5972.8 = 9.74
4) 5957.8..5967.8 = 9.71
